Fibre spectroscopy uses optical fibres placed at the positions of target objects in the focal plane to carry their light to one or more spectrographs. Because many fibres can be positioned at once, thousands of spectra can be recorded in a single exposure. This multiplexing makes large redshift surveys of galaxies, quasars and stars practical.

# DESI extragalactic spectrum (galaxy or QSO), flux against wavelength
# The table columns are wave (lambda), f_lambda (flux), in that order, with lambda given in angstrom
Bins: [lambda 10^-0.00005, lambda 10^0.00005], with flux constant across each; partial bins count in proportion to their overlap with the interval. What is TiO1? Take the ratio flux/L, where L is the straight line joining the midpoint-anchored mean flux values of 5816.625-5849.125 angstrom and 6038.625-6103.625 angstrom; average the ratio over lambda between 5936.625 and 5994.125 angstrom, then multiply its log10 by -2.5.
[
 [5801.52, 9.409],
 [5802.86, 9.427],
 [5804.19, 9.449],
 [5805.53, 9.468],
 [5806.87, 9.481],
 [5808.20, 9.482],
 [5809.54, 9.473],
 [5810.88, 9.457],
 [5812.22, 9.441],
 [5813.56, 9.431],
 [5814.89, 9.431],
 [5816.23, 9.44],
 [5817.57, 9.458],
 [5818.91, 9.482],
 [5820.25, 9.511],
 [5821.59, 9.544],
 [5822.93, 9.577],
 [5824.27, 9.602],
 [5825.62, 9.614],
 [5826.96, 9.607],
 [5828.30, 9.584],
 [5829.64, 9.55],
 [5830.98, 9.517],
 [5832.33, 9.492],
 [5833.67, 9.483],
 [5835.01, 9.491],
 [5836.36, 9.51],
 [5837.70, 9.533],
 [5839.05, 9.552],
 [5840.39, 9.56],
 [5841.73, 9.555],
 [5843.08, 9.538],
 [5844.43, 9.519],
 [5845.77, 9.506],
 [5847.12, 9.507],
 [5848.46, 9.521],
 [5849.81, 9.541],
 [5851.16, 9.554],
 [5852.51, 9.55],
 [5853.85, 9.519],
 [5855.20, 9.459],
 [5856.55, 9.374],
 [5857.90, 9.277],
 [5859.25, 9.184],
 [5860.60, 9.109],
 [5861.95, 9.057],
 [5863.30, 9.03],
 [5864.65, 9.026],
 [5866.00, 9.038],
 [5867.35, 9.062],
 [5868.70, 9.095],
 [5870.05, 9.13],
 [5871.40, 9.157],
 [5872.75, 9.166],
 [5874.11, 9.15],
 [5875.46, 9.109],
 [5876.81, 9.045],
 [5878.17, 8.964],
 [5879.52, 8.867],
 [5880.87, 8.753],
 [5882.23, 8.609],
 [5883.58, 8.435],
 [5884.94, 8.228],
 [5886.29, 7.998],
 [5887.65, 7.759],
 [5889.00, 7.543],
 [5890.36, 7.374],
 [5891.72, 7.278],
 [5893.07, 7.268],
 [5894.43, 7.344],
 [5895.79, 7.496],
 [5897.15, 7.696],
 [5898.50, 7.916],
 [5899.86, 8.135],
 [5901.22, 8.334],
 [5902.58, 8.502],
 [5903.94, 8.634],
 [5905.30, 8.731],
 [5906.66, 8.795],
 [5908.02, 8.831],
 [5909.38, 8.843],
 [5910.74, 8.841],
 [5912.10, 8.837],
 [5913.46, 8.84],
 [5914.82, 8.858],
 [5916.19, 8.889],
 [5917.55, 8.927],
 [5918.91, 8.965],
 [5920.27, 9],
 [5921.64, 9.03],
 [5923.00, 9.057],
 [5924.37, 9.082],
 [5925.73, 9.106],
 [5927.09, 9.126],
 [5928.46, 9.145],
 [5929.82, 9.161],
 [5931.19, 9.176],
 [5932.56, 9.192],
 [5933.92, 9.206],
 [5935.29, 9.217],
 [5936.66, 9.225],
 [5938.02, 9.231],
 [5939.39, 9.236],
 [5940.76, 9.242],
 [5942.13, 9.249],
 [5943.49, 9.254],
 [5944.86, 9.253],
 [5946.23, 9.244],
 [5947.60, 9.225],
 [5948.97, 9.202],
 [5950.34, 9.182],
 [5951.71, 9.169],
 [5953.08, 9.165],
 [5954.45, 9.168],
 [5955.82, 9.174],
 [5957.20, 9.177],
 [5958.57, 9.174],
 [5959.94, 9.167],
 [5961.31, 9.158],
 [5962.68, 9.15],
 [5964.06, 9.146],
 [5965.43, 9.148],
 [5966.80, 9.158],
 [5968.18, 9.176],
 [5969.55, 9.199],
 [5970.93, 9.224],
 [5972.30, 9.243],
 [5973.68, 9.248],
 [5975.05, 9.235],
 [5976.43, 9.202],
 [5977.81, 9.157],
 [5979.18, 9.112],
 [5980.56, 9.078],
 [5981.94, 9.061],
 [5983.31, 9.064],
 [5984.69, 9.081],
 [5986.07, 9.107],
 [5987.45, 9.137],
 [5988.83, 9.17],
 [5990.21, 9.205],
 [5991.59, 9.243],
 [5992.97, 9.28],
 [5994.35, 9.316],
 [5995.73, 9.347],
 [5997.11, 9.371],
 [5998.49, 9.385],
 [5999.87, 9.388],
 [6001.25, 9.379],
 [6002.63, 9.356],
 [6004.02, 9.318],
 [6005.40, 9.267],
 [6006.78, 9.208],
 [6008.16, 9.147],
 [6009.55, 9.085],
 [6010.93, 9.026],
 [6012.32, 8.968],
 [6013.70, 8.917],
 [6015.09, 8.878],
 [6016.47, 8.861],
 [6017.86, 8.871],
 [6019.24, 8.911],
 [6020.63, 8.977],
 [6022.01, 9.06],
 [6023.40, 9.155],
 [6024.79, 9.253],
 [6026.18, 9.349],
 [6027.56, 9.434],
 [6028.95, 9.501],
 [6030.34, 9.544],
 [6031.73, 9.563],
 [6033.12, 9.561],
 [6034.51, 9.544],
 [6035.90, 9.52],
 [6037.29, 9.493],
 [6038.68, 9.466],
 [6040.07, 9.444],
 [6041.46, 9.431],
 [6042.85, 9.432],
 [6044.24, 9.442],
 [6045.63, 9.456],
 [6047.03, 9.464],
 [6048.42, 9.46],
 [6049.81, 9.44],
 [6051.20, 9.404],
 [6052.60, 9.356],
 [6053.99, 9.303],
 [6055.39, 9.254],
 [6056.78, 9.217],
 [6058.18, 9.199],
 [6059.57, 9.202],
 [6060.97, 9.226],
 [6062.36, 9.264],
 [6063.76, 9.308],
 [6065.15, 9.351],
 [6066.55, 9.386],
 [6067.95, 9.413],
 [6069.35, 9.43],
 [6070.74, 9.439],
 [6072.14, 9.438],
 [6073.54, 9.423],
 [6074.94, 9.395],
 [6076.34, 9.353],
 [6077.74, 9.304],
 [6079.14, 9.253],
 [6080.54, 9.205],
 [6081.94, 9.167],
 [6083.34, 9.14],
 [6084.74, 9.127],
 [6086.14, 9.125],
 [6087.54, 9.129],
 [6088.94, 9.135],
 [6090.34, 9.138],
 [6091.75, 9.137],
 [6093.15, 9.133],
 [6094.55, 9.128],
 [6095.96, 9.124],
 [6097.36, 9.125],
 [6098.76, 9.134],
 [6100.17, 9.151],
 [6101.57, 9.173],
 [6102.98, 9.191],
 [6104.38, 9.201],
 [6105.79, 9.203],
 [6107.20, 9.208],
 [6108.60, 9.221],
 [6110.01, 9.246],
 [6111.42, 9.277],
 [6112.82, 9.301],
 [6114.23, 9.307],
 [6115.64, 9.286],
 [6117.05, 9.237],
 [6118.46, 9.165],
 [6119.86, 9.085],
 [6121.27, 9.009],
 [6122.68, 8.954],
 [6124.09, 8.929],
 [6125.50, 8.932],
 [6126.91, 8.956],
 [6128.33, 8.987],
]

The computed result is 0.02 mag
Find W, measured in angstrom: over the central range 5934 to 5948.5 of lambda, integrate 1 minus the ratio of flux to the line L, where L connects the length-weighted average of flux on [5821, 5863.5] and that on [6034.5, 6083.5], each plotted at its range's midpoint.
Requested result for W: 0.3 angstrom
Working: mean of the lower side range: 9.47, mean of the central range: 9.23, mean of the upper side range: 9.36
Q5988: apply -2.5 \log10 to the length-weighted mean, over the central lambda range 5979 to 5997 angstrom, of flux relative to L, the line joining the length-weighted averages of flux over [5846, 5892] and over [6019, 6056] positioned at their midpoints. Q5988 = 0.01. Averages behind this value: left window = 8.91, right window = 9.38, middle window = 9.17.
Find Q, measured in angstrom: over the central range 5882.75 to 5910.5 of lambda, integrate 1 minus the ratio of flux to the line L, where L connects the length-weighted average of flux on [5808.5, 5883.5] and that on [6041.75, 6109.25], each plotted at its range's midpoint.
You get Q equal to 3.7 angstrom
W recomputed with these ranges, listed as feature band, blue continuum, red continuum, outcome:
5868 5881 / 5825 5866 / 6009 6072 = 0.5 angstrom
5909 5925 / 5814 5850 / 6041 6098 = 0.9 angstrom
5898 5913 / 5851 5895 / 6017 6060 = 0.4 angstrom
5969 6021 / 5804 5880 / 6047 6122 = 0.8 angstrom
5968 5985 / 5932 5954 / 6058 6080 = 0.2 angstrom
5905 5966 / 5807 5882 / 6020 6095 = 1.6 angstrom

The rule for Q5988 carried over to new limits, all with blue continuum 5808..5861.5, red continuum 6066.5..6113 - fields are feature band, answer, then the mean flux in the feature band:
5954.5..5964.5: 0.024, 9.16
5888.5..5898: 0.258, 7.44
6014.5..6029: 0.023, 9.1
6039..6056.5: -0.015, 9.41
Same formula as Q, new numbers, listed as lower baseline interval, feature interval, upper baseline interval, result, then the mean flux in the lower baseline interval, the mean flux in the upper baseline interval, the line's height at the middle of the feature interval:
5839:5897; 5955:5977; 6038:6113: -0.3 angstrom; 8.86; 9.28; 9.06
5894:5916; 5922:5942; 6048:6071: -1.3 angstrom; 8.44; 9.33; 8.59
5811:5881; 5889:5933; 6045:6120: 3.7 angstrom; 9.37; 9.26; 9.34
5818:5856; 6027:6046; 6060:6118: -0.4 angstrom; 9.53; 9.24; 9.3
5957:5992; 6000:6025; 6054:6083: 0.3 angstrom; 9.16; 9.31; 9.22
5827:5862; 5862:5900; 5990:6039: 4.0 angstrom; 9.47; 9.25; 9.43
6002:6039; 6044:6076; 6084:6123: -0.6 angstrom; 9.23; 9.17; 9.2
